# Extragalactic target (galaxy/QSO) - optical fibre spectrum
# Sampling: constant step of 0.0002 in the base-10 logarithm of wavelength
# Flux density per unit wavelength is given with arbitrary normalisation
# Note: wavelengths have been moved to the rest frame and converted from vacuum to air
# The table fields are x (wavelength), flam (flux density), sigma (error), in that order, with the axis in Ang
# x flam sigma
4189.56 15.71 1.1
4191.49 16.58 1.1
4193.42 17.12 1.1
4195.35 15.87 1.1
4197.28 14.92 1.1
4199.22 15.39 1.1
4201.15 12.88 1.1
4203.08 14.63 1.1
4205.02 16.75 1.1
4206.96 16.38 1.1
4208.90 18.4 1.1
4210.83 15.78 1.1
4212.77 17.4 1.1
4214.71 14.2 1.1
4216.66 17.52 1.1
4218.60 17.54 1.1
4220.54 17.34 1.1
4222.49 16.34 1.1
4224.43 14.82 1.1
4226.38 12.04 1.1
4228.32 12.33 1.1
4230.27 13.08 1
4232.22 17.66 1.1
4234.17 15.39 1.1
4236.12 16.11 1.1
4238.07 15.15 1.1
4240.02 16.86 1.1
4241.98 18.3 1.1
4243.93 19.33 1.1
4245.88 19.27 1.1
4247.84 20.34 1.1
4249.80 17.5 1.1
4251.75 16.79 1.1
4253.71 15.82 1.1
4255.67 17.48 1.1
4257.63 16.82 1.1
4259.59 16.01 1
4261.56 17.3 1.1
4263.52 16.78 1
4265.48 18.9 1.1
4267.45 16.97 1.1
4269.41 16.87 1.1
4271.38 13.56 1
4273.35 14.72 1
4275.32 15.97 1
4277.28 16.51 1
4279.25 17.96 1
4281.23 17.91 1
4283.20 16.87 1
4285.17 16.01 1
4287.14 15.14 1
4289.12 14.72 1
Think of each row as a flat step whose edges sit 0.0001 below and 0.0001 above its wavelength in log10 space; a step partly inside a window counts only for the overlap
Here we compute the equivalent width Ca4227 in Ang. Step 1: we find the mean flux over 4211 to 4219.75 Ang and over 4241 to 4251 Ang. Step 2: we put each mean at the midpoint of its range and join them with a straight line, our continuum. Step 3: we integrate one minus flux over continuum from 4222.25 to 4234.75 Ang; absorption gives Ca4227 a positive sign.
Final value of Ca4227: 2.27 Ang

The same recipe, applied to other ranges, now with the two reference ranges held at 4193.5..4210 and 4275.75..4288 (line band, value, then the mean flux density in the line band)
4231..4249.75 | -1.52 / 17.5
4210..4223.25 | -0.56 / 16.6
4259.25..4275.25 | 0.16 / 16.4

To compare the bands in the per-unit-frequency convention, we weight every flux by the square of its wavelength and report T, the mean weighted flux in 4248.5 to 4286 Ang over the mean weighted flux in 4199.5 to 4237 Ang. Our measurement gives 1.10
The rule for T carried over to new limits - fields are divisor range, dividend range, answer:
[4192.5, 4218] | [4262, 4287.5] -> 1.07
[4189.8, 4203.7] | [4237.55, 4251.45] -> 1.21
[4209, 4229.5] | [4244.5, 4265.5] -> 1.14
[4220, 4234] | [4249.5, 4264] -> 1.15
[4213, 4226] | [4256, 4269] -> 1.08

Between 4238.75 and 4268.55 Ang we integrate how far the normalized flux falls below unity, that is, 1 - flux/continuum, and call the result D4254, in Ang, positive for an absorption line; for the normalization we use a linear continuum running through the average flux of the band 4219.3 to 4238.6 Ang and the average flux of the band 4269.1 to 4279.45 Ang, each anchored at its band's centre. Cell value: -4.2 Ang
